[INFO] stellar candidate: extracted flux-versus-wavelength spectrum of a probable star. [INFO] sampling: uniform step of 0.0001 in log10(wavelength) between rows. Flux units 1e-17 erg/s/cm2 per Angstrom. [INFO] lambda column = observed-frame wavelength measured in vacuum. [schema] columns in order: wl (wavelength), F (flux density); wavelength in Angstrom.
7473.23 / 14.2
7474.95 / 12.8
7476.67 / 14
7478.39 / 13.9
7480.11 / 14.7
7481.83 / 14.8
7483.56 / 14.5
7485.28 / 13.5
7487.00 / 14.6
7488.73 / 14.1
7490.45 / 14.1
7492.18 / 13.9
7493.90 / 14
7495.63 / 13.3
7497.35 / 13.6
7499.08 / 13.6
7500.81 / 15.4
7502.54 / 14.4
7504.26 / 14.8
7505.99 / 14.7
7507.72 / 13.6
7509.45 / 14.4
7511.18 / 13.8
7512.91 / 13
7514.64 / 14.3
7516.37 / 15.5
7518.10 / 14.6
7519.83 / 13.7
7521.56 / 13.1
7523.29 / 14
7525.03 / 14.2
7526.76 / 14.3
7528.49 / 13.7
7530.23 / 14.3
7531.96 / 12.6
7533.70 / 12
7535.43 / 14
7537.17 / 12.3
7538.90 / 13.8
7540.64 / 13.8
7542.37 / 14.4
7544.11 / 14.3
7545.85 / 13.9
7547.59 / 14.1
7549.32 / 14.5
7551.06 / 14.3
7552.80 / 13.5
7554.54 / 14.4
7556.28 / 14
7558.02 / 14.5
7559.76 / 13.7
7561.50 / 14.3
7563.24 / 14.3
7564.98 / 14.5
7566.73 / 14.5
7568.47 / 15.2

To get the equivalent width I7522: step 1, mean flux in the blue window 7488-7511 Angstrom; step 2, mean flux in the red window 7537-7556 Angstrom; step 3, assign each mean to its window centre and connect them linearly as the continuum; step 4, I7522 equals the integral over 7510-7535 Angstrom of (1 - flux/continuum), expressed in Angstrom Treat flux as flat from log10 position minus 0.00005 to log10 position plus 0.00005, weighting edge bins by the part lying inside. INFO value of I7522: 0.5 Angstrom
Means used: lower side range 14.1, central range 13.8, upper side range 14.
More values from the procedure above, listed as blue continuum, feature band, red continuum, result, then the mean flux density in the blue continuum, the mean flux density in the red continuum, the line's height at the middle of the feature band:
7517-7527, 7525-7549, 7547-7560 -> 0.6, 14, 14.2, 14.1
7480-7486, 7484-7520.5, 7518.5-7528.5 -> 0.0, 14.4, 13.9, 14.1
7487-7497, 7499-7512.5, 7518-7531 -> -0.4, 13.9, 13.9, 13.9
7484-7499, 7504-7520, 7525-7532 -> -0.4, 13.9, 13.9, 13.9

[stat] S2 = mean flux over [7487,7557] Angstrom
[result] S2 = 14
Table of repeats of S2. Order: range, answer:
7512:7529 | 14.1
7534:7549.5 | 13.8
